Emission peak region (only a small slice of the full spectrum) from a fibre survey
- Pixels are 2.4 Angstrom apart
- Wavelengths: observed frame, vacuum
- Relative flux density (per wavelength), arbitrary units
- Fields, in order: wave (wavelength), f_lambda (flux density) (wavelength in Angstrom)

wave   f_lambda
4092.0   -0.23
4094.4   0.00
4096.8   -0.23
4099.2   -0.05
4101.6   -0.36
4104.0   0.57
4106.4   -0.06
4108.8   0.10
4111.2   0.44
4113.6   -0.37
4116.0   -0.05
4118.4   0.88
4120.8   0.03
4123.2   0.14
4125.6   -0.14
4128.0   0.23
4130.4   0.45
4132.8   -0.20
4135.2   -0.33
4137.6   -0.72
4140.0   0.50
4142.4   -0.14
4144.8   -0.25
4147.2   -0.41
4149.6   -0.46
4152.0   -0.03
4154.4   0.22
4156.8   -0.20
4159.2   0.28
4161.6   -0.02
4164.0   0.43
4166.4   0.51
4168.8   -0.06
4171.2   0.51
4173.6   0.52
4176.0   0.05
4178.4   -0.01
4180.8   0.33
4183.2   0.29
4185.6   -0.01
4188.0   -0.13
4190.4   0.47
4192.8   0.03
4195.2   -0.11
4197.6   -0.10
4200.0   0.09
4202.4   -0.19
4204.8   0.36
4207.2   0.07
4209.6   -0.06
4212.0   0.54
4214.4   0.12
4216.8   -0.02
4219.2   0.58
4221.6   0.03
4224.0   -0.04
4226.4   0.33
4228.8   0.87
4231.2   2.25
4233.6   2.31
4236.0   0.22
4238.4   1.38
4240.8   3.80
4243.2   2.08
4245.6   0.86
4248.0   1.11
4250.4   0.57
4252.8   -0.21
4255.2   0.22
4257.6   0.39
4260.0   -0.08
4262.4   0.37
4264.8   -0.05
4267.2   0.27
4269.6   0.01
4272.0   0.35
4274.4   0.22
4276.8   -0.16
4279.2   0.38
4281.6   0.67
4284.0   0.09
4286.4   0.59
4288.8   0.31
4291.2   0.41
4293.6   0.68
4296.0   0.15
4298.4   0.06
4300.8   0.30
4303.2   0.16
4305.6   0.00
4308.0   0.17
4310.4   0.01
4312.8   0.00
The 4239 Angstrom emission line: Mg II 2798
